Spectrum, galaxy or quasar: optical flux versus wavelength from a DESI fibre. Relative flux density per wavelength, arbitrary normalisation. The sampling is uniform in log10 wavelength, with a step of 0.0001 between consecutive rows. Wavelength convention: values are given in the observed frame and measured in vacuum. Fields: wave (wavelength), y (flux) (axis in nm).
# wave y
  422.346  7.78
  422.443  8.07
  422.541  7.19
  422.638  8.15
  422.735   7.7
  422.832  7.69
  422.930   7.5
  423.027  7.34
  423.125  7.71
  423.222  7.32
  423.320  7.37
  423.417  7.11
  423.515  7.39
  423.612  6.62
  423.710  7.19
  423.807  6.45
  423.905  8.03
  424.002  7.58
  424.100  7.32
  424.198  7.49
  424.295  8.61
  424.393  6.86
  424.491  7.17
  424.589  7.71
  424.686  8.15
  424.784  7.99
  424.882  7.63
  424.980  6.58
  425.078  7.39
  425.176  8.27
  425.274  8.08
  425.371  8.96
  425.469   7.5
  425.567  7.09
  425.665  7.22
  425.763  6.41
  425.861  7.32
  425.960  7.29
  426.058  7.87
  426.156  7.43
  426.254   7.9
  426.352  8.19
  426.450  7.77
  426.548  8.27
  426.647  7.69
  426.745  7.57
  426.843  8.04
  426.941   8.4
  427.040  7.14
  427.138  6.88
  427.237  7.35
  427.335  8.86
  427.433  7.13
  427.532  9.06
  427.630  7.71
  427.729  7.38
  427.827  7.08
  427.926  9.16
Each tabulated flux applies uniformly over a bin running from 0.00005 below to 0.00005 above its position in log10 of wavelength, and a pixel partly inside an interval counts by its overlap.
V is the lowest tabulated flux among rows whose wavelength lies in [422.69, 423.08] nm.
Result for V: 7.34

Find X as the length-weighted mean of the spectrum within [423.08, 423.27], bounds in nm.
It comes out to 7.53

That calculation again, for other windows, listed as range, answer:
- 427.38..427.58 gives 8.1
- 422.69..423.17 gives 7.58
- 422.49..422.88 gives 7.69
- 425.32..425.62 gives 7.87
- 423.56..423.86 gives 6.78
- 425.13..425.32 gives 8.17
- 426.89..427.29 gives 7.45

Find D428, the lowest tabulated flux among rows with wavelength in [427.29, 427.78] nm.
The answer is 7.13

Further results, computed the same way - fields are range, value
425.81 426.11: 7.29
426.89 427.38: 6.88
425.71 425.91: 6.41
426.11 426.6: 7.43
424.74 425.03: 6.58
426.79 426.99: 8.04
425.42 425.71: 7.09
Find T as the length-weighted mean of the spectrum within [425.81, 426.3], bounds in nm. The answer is 7.55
